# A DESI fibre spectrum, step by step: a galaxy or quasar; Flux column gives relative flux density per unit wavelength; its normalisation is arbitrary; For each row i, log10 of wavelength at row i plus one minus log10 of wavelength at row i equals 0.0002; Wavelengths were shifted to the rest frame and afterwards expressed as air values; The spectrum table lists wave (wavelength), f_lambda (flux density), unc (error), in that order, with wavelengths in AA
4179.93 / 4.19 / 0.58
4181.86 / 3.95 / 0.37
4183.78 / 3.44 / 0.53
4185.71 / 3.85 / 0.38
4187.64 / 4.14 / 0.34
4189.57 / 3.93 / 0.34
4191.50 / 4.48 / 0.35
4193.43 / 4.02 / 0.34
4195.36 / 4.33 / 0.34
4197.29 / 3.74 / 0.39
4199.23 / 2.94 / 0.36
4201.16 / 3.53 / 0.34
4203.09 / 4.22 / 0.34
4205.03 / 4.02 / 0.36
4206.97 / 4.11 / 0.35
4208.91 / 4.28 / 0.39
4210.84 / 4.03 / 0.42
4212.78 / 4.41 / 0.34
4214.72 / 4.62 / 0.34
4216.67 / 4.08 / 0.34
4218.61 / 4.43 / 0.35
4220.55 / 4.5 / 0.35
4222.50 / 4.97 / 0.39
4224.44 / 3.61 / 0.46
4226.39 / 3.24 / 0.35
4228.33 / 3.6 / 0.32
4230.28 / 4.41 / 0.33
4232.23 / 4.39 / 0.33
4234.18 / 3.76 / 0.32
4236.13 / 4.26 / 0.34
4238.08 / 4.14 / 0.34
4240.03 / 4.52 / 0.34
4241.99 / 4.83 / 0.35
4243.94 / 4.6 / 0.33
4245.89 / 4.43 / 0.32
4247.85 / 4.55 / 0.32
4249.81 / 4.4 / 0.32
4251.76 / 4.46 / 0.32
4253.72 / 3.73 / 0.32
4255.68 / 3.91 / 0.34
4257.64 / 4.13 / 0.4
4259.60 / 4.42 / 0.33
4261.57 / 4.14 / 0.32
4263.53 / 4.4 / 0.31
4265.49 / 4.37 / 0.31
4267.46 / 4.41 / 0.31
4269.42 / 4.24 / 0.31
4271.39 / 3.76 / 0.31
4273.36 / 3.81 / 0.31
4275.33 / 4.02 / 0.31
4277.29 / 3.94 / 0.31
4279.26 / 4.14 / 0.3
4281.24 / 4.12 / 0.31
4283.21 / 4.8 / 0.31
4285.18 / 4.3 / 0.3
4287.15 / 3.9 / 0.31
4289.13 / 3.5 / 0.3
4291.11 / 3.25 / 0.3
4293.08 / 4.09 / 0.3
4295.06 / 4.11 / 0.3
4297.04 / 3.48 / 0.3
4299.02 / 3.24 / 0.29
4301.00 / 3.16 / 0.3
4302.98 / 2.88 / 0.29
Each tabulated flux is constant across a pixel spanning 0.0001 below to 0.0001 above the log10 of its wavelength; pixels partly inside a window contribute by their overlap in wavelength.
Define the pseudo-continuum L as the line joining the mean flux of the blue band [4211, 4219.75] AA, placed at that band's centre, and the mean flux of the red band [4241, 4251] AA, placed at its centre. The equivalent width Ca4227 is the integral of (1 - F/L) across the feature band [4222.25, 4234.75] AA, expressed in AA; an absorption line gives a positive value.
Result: 1.4 AA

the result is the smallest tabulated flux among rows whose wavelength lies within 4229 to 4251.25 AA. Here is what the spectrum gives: 3.76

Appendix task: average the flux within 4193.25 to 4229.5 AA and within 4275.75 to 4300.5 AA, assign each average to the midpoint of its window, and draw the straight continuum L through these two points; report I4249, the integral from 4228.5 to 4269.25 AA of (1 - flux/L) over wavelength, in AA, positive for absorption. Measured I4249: -3.4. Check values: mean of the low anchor 4.04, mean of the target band 4.3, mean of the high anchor 3.89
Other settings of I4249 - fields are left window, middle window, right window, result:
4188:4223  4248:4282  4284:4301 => -2.7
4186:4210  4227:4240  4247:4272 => 0.1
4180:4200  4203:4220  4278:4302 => -1.6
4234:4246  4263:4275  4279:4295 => 0.0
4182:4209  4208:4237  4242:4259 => -0.4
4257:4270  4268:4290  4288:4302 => -0.7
